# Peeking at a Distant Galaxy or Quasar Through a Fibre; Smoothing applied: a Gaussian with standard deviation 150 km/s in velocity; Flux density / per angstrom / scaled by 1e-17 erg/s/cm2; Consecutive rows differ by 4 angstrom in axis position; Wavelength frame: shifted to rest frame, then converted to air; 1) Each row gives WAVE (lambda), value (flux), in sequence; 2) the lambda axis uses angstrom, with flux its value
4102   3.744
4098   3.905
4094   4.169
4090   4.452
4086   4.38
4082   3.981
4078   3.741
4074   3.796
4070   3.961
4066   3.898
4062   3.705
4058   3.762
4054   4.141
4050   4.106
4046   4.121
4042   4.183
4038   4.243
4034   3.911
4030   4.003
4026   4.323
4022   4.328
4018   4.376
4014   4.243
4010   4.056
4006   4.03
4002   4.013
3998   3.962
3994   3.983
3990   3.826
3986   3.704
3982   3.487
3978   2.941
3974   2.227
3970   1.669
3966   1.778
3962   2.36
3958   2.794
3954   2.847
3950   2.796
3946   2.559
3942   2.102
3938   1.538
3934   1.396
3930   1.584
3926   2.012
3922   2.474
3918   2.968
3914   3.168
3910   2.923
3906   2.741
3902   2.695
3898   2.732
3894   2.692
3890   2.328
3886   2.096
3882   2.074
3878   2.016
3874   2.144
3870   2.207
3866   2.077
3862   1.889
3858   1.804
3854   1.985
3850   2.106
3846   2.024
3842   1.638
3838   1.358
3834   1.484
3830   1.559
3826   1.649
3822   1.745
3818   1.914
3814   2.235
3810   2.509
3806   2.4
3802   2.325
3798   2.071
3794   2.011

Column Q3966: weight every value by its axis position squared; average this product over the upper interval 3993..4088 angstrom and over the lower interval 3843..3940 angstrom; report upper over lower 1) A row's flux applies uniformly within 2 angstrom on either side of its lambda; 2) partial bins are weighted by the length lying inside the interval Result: 2.0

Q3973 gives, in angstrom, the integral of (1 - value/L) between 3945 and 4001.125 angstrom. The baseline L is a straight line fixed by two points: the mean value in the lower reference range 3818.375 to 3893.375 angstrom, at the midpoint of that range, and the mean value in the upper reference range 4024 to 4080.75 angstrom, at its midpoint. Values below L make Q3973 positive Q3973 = 3.9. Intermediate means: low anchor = 1.91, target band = 2.95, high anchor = 3.99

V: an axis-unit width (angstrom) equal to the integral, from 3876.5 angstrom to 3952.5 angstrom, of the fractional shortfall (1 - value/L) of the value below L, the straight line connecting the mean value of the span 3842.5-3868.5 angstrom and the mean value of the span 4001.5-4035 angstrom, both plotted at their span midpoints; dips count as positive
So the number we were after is 9.84 angstrom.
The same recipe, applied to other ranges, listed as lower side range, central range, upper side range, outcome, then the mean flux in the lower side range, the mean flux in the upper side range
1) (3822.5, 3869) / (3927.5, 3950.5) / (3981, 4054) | 8.3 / 1.79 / 4.06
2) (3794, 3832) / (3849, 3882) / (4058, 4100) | 5.4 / 2.04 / 3.99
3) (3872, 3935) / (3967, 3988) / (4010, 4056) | 4.1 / 2.39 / 4.17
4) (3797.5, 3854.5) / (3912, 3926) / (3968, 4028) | 0.6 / 1.93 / 3.68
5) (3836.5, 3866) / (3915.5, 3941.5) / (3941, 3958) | 4.5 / 1.85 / 2.63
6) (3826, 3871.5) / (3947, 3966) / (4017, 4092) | 2.5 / 1.82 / 4.07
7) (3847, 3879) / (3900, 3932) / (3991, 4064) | 1.2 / 2.03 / 4.08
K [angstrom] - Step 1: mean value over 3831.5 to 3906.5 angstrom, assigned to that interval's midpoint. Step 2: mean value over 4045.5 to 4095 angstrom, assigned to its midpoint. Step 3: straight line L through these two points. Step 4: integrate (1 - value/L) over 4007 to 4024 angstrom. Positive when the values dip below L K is -3.7 angstrom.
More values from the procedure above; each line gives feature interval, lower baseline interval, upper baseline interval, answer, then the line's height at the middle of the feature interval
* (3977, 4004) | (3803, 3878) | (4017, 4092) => -2.3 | 3.43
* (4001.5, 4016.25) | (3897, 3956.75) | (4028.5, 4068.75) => -2.6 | 3.49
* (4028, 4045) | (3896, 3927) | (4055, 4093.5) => -1.8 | 3.69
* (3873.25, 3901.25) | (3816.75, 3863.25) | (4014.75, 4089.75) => -0.5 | 2.27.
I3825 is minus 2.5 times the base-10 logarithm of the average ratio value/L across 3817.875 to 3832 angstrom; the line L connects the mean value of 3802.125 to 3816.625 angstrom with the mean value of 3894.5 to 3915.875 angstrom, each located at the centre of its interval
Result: 0.394 mag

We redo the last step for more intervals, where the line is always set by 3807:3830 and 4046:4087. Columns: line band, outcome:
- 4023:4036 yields -0.13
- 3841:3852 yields 0.14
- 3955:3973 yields 0.39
